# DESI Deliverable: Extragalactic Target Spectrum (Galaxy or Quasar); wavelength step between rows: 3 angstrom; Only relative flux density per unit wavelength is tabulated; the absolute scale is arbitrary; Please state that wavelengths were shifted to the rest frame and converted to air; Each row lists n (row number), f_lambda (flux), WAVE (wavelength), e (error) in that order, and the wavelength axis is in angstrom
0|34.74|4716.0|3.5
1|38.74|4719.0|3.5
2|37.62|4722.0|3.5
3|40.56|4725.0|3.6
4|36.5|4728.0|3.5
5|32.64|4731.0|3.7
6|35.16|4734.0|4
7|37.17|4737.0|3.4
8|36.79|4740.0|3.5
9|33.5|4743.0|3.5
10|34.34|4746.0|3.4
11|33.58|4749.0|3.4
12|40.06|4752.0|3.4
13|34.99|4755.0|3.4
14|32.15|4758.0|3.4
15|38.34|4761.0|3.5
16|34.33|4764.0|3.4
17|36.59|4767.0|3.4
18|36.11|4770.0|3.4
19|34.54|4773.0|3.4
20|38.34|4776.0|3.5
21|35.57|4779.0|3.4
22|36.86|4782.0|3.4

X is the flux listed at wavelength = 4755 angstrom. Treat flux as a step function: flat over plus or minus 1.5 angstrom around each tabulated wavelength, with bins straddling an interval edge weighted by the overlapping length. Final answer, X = 34.99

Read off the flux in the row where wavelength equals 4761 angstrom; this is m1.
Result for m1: 38.34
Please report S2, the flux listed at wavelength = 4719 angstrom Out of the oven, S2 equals 38.74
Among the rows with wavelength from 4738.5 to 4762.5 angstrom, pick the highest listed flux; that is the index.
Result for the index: 40.06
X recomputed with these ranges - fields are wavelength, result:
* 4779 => 35.57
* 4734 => 35.16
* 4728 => 36.5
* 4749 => 33.58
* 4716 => 34.74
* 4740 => 36.79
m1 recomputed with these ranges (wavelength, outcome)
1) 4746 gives 34.34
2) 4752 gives 40.06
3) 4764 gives 34.33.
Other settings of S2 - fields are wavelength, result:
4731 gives 32.64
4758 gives 32.15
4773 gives 34.54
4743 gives 33.5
